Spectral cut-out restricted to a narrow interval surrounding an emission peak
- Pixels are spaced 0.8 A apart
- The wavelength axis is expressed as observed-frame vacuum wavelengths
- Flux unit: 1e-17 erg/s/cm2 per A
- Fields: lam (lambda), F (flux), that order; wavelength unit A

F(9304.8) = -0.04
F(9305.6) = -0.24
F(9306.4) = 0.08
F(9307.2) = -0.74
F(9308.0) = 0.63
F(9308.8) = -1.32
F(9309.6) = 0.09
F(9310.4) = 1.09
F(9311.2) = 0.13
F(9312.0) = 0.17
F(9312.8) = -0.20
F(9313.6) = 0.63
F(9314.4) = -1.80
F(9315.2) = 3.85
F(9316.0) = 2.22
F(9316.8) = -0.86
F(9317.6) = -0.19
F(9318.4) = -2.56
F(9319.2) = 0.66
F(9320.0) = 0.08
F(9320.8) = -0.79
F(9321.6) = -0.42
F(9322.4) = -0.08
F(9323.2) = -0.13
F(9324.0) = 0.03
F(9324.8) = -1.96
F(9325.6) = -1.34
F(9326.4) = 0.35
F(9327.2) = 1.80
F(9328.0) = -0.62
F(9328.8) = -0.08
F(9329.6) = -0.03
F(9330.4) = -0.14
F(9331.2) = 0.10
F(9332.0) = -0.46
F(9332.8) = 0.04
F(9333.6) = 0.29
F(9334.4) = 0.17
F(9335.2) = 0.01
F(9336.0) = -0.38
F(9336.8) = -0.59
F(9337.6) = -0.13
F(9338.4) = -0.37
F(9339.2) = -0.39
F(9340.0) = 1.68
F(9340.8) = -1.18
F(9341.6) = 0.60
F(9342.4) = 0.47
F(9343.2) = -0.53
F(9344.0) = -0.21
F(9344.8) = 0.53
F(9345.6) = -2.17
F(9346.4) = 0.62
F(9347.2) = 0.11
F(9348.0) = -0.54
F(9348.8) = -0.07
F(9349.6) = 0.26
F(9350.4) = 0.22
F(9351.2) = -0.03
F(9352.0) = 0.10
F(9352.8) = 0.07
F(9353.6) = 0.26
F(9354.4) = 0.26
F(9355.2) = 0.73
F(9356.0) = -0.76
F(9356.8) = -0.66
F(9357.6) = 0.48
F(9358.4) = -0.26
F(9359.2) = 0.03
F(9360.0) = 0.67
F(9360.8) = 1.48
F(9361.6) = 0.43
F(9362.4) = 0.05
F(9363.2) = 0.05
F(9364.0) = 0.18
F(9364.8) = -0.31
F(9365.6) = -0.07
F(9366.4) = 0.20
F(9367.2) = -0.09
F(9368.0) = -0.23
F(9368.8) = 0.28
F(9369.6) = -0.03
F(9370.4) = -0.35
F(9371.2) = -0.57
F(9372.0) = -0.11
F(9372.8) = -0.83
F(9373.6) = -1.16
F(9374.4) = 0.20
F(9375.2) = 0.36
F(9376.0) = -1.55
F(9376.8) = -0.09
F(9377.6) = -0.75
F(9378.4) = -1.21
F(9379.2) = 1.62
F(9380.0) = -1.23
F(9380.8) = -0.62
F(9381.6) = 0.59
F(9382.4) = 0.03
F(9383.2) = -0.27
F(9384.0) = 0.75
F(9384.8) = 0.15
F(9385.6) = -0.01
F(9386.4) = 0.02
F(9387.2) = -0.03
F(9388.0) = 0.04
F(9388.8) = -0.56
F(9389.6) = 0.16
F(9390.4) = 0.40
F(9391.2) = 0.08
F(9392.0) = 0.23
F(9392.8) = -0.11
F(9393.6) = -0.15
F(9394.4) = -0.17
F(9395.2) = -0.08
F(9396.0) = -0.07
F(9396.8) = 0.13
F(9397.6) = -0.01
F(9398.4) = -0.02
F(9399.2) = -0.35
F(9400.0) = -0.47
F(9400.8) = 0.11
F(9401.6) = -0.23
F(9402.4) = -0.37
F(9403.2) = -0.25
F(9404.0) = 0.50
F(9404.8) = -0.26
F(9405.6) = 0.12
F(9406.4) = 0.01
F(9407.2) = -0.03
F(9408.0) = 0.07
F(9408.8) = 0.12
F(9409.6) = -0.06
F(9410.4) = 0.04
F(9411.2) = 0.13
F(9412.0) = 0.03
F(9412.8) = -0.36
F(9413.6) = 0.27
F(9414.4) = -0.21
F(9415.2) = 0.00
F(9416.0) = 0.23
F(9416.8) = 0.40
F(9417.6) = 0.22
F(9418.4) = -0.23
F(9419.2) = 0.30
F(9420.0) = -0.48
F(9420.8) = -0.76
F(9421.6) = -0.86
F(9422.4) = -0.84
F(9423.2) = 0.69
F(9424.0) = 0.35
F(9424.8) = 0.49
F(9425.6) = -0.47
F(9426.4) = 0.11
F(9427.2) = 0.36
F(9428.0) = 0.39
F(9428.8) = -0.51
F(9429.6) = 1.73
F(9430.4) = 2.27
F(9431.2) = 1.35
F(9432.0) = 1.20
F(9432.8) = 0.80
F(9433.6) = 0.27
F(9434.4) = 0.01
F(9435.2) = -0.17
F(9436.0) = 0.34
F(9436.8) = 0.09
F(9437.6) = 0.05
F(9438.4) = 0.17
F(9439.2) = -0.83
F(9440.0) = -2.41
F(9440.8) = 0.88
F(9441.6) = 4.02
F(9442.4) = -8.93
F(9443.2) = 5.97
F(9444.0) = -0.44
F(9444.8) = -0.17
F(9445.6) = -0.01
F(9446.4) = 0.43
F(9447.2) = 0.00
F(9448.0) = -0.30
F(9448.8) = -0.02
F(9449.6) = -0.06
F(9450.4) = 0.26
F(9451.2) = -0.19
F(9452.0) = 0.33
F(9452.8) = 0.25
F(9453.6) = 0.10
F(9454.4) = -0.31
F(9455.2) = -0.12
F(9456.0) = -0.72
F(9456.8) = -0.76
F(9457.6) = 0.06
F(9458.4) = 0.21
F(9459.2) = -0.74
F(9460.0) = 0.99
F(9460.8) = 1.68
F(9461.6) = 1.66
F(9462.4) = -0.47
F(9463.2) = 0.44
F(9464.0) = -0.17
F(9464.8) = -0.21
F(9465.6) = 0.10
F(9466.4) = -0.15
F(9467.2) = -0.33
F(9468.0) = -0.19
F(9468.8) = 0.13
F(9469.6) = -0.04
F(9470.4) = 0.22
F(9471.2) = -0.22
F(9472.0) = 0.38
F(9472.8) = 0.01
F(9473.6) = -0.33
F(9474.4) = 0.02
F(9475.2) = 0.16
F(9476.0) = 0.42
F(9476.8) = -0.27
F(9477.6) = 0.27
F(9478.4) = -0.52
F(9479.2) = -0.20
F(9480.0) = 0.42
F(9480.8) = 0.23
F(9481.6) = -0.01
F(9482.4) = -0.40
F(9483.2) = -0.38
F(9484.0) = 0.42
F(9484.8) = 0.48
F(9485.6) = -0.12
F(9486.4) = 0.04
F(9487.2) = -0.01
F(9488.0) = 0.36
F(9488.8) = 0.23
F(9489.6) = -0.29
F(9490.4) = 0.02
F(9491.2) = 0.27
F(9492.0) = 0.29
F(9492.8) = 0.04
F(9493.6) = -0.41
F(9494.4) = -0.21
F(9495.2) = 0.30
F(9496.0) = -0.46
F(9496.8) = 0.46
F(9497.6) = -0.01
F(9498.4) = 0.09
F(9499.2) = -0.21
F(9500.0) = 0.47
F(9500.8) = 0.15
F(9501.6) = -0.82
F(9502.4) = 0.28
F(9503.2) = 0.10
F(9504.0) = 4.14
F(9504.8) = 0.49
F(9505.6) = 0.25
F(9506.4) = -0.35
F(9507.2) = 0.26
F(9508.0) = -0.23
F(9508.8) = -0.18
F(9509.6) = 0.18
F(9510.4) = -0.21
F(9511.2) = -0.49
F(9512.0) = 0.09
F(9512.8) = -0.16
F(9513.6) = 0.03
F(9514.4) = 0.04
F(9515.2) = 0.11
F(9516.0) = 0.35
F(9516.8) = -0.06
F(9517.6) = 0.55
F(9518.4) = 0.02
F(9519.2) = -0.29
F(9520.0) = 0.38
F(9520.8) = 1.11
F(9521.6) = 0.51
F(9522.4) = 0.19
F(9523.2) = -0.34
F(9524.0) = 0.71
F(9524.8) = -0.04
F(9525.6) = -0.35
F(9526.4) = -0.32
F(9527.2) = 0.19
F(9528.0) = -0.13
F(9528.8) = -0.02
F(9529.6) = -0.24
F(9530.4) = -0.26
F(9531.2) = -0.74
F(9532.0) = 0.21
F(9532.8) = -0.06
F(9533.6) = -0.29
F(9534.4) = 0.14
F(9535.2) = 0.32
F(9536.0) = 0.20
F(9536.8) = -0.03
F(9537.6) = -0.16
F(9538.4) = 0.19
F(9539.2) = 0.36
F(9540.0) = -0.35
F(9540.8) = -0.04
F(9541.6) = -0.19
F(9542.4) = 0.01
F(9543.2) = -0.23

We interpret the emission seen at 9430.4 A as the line Hbeta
